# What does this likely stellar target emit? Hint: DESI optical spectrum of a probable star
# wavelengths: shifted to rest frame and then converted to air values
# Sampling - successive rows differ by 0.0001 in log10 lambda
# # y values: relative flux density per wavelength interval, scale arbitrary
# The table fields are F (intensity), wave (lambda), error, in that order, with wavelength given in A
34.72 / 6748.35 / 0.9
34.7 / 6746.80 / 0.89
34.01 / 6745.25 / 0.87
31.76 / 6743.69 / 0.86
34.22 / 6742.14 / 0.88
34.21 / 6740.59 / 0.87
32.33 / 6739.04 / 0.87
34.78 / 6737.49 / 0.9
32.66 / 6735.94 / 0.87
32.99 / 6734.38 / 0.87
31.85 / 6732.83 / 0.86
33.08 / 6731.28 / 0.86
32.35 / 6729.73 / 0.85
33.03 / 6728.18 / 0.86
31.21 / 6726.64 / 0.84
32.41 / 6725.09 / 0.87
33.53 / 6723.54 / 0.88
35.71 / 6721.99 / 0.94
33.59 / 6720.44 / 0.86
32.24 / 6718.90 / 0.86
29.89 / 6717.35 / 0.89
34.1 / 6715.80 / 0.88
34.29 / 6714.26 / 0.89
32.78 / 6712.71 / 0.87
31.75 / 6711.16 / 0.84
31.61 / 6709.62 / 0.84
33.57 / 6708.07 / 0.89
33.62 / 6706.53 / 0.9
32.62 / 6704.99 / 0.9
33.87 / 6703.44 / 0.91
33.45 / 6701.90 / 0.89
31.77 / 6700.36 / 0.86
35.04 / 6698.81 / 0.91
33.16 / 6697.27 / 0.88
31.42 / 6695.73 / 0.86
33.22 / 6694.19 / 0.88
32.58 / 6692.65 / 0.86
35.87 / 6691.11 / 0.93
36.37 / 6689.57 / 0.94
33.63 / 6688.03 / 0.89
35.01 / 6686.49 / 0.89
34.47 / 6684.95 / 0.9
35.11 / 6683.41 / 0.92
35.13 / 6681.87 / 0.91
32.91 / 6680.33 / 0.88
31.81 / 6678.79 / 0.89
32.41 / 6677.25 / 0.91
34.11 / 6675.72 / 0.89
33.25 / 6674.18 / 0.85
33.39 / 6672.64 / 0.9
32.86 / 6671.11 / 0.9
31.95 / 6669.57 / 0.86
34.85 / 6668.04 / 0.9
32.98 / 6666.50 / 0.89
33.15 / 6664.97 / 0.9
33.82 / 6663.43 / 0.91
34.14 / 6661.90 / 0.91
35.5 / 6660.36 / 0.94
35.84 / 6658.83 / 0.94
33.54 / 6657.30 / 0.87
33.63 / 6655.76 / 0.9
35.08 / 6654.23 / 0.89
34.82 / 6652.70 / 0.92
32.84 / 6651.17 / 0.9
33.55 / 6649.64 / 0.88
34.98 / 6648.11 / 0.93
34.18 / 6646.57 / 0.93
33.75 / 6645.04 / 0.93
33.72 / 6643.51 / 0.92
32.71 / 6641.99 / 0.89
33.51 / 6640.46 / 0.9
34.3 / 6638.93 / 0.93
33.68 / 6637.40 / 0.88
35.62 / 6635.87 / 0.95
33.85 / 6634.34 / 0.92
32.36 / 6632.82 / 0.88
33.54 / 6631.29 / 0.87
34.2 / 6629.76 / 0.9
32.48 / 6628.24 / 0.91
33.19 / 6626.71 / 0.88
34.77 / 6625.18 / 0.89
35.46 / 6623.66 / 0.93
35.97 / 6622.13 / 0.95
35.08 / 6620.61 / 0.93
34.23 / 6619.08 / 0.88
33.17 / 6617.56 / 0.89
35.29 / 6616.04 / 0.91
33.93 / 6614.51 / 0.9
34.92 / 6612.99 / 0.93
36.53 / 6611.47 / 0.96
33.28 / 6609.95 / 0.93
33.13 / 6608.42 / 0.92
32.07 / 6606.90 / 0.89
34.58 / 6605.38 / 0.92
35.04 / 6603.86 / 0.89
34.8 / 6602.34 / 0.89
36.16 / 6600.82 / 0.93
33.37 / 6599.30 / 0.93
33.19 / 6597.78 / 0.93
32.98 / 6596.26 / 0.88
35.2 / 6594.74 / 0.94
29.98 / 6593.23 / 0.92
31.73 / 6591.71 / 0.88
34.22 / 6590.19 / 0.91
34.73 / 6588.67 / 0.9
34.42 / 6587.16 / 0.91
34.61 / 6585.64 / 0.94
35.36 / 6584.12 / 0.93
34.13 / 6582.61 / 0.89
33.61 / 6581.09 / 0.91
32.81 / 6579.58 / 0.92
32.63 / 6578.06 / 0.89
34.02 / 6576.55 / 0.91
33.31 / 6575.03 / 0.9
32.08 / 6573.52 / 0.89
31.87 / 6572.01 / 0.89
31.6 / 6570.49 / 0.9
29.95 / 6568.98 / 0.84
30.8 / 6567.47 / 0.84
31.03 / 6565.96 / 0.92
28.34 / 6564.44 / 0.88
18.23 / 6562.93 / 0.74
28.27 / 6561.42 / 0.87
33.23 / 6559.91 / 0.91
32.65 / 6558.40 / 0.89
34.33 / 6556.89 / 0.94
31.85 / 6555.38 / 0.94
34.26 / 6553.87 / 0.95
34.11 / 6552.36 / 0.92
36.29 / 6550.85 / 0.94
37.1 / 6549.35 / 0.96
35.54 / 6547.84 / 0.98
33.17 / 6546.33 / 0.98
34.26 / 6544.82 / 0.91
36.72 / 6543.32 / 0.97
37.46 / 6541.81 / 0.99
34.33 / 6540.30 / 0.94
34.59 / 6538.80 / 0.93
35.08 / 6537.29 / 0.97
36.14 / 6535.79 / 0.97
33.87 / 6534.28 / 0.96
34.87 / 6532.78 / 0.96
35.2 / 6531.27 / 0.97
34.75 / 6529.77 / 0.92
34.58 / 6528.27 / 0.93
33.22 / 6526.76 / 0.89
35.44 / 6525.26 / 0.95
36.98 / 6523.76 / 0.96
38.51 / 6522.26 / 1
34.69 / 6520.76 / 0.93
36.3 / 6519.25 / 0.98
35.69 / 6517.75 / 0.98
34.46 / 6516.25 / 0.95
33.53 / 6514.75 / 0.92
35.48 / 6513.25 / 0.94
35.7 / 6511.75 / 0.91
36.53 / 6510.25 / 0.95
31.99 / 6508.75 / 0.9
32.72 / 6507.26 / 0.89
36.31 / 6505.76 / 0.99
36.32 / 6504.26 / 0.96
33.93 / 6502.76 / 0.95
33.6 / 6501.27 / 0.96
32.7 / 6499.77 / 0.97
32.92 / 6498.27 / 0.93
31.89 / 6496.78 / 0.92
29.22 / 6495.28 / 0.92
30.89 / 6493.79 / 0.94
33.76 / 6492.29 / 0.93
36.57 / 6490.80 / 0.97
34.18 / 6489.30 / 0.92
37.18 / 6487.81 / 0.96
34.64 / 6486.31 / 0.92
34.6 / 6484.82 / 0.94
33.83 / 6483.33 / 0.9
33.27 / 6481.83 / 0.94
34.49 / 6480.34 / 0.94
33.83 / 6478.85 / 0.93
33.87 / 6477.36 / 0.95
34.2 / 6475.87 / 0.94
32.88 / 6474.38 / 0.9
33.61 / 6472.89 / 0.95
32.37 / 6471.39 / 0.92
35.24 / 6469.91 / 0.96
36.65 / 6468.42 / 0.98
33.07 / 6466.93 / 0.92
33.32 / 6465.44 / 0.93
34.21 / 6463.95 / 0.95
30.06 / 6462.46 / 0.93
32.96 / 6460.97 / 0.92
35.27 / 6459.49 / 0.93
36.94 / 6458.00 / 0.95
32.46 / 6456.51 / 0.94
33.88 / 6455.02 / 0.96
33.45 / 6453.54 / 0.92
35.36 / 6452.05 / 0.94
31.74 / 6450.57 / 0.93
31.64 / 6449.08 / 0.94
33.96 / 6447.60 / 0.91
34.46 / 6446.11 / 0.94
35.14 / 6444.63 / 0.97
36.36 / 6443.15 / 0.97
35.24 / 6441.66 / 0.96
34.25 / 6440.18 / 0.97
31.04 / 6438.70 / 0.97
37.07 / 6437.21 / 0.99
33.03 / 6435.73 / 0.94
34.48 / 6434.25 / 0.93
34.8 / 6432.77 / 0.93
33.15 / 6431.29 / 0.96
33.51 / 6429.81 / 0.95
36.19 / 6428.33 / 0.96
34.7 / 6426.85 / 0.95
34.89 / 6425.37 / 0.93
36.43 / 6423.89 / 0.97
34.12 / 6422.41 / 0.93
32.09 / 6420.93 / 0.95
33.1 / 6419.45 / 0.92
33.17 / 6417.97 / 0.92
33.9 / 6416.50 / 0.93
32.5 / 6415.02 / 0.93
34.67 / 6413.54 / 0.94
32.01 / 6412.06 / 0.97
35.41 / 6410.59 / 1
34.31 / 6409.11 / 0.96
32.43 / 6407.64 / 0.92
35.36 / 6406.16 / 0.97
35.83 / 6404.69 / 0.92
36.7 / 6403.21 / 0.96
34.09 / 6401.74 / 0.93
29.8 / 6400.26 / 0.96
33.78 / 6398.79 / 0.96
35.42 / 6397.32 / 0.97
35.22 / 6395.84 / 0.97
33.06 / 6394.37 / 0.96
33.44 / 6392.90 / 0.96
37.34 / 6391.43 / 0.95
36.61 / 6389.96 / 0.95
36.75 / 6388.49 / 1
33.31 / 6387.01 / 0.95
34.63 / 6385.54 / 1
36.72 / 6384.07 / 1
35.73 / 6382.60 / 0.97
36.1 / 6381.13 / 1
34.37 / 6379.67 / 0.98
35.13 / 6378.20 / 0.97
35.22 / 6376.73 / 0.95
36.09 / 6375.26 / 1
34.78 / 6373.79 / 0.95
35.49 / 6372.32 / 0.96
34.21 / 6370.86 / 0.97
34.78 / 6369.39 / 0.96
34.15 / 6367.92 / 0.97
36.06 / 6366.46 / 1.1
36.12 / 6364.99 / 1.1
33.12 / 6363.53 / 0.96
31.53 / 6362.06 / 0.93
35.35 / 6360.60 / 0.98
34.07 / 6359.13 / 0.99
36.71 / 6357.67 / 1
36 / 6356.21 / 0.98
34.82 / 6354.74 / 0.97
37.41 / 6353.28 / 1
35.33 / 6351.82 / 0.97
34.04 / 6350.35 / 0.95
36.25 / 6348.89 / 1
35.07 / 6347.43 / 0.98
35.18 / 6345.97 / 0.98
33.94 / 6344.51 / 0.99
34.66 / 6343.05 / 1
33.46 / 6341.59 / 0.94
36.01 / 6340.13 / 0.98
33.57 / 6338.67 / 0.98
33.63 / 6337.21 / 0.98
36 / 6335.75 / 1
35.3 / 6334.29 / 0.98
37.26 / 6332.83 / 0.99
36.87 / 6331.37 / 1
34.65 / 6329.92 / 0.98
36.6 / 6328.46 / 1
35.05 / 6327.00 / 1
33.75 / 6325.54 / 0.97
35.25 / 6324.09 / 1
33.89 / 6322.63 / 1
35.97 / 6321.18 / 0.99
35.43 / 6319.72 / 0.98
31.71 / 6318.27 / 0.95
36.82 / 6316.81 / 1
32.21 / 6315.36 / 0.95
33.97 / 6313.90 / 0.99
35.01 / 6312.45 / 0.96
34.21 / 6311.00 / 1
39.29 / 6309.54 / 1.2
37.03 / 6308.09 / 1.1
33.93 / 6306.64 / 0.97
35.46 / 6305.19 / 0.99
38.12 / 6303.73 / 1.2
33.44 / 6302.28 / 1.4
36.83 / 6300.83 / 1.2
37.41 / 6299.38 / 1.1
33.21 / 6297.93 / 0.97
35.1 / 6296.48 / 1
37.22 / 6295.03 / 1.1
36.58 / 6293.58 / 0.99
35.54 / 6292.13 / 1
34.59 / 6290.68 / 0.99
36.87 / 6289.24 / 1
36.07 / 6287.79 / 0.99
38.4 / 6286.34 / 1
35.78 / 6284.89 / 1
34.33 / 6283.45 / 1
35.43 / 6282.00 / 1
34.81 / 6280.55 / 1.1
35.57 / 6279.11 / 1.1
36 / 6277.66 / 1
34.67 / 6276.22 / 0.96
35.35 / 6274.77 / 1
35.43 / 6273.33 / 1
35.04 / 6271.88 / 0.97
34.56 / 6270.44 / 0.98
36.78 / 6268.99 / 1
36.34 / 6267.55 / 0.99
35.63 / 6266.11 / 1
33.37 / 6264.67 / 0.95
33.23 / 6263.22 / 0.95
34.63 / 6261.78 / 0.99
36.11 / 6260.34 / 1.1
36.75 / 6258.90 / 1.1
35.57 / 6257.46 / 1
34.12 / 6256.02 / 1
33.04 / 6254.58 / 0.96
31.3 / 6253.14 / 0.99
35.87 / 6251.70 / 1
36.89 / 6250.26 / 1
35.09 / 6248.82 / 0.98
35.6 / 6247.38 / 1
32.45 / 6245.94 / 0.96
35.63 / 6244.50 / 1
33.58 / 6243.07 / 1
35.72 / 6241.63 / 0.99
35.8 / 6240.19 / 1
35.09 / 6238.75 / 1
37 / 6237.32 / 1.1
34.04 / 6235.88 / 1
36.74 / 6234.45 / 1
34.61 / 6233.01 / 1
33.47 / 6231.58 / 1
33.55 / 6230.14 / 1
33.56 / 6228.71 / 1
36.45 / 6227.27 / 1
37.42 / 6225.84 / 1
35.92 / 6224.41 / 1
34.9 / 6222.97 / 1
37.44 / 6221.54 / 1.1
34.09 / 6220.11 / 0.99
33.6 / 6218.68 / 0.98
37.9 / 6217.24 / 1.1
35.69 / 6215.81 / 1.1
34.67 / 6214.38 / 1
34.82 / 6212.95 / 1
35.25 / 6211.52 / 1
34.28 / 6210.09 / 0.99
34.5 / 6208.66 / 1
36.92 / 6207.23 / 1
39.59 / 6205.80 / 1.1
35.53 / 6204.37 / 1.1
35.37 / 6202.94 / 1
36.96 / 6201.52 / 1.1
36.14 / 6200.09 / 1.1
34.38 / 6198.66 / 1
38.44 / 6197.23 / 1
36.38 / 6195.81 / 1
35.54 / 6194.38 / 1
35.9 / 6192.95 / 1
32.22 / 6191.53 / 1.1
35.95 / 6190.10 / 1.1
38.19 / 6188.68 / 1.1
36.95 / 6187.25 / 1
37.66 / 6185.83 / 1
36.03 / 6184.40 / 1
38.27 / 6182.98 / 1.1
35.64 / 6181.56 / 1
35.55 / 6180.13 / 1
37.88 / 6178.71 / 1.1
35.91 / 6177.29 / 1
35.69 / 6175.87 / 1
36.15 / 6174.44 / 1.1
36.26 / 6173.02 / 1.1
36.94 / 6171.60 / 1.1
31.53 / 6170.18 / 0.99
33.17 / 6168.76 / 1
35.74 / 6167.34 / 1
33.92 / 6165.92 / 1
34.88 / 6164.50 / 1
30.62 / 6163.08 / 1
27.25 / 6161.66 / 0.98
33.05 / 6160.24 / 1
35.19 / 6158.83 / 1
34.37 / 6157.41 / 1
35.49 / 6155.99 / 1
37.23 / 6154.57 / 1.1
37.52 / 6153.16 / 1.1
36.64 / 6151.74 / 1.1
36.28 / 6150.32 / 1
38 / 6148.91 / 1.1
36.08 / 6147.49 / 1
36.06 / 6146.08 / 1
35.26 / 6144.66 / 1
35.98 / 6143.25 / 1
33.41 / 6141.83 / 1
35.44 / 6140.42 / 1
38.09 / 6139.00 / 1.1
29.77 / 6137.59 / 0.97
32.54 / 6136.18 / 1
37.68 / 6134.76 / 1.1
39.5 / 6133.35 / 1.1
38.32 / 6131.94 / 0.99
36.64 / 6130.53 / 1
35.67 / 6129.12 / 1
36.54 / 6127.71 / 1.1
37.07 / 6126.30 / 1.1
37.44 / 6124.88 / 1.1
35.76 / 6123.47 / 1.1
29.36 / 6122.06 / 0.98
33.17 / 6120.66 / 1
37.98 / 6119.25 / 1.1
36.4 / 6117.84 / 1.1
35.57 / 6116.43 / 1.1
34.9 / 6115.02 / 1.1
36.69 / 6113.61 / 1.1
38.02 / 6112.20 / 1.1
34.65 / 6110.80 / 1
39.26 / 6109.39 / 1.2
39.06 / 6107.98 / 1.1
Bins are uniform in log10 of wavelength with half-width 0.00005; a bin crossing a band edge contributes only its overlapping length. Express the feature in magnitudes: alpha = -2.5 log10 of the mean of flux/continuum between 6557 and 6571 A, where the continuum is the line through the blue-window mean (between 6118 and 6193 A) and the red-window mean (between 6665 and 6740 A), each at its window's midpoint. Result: 0.15 mag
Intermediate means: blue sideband 35.5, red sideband 33.3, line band 29.5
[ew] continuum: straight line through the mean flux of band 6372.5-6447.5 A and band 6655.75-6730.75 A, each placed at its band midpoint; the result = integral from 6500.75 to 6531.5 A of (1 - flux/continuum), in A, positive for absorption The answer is -0.8 A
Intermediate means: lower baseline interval 34.6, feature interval 35.1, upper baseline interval 33.4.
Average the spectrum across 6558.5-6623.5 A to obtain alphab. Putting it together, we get 33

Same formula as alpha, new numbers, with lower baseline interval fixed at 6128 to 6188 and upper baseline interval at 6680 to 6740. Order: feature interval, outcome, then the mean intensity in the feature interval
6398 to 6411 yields 0.01 mag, 34.2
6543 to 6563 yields 0.02 mag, 33.3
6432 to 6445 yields -0.01 mag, 34.6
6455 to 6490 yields 0.01 mag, 34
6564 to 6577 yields 0.08 mag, 31.4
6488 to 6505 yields 0.02 mag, 33.4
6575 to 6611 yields 0.00 mag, 33.8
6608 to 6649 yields -0.02 mag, 34.1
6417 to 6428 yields 0.01 mag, 34.1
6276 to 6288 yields -0.02 mag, 35.7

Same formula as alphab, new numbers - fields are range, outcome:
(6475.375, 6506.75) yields 33.9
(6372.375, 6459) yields 34.4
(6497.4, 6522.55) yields 34.7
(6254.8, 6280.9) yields 35.2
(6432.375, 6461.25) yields 34.2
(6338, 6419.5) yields 34.7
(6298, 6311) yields 36.1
